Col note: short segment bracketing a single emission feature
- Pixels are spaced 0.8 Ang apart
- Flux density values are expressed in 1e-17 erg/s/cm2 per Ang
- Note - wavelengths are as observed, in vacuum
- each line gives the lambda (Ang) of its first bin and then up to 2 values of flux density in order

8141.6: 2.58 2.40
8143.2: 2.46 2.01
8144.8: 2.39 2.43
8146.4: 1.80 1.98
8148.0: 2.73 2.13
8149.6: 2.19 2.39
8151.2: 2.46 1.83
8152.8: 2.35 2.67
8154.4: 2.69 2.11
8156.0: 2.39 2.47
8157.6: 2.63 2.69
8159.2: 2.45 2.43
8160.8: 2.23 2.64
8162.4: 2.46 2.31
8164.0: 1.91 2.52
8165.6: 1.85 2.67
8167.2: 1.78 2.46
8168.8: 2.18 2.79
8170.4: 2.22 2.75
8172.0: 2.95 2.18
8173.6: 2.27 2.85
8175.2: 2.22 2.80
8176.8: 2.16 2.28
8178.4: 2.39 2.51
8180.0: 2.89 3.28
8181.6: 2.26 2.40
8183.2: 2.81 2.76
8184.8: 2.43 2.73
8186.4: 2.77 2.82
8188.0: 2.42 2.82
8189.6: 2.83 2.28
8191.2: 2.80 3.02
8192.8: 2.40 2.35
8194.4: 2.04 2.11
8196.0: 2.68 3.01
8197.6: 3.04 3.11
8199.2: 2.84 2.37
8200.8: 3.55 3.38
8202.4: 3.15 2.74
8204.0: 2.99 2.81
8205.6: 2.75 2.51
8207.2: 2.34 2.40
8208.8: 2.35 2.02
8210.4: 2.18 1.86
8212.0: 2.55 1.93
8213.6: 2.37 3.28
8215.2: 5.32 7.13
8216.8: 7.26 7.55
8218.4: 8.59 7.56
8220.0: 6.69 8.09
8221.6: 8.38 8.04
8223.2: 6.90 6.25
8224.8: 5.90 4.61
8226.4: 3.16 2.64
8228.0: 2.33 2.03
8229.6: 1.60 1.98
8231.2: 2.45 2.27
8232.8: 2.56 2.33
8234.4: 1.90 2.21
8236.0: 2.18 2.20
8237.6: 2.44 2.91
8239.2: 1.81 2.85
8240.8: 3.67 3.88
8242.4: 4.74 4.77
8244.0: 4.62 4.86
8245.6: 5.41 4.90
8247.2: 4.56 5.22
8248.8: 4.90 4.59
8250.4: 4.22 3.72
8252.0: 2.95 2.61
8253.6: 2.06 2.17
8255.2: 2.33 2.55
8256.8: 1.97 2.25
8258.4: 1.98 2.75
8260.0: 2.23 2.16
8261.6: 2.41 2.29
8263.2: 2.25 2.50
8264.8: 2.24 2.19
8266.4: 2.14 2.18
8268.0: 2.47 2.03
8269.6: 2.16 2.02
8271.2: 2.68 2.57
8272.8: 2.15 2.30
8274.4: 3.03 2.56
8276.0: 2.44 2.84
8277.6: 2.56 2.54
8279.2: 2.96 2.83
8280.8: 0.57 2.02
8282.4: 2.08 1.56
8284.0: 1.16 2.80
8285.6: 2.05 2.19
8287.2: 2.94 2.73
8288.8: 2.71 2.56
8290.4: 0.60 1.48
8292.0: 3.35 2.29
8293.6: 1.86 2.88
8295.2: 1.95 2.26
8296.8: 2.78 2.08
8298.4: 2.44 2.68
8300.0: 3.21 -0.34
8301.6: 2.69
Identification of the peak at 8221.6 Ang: H-alpha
